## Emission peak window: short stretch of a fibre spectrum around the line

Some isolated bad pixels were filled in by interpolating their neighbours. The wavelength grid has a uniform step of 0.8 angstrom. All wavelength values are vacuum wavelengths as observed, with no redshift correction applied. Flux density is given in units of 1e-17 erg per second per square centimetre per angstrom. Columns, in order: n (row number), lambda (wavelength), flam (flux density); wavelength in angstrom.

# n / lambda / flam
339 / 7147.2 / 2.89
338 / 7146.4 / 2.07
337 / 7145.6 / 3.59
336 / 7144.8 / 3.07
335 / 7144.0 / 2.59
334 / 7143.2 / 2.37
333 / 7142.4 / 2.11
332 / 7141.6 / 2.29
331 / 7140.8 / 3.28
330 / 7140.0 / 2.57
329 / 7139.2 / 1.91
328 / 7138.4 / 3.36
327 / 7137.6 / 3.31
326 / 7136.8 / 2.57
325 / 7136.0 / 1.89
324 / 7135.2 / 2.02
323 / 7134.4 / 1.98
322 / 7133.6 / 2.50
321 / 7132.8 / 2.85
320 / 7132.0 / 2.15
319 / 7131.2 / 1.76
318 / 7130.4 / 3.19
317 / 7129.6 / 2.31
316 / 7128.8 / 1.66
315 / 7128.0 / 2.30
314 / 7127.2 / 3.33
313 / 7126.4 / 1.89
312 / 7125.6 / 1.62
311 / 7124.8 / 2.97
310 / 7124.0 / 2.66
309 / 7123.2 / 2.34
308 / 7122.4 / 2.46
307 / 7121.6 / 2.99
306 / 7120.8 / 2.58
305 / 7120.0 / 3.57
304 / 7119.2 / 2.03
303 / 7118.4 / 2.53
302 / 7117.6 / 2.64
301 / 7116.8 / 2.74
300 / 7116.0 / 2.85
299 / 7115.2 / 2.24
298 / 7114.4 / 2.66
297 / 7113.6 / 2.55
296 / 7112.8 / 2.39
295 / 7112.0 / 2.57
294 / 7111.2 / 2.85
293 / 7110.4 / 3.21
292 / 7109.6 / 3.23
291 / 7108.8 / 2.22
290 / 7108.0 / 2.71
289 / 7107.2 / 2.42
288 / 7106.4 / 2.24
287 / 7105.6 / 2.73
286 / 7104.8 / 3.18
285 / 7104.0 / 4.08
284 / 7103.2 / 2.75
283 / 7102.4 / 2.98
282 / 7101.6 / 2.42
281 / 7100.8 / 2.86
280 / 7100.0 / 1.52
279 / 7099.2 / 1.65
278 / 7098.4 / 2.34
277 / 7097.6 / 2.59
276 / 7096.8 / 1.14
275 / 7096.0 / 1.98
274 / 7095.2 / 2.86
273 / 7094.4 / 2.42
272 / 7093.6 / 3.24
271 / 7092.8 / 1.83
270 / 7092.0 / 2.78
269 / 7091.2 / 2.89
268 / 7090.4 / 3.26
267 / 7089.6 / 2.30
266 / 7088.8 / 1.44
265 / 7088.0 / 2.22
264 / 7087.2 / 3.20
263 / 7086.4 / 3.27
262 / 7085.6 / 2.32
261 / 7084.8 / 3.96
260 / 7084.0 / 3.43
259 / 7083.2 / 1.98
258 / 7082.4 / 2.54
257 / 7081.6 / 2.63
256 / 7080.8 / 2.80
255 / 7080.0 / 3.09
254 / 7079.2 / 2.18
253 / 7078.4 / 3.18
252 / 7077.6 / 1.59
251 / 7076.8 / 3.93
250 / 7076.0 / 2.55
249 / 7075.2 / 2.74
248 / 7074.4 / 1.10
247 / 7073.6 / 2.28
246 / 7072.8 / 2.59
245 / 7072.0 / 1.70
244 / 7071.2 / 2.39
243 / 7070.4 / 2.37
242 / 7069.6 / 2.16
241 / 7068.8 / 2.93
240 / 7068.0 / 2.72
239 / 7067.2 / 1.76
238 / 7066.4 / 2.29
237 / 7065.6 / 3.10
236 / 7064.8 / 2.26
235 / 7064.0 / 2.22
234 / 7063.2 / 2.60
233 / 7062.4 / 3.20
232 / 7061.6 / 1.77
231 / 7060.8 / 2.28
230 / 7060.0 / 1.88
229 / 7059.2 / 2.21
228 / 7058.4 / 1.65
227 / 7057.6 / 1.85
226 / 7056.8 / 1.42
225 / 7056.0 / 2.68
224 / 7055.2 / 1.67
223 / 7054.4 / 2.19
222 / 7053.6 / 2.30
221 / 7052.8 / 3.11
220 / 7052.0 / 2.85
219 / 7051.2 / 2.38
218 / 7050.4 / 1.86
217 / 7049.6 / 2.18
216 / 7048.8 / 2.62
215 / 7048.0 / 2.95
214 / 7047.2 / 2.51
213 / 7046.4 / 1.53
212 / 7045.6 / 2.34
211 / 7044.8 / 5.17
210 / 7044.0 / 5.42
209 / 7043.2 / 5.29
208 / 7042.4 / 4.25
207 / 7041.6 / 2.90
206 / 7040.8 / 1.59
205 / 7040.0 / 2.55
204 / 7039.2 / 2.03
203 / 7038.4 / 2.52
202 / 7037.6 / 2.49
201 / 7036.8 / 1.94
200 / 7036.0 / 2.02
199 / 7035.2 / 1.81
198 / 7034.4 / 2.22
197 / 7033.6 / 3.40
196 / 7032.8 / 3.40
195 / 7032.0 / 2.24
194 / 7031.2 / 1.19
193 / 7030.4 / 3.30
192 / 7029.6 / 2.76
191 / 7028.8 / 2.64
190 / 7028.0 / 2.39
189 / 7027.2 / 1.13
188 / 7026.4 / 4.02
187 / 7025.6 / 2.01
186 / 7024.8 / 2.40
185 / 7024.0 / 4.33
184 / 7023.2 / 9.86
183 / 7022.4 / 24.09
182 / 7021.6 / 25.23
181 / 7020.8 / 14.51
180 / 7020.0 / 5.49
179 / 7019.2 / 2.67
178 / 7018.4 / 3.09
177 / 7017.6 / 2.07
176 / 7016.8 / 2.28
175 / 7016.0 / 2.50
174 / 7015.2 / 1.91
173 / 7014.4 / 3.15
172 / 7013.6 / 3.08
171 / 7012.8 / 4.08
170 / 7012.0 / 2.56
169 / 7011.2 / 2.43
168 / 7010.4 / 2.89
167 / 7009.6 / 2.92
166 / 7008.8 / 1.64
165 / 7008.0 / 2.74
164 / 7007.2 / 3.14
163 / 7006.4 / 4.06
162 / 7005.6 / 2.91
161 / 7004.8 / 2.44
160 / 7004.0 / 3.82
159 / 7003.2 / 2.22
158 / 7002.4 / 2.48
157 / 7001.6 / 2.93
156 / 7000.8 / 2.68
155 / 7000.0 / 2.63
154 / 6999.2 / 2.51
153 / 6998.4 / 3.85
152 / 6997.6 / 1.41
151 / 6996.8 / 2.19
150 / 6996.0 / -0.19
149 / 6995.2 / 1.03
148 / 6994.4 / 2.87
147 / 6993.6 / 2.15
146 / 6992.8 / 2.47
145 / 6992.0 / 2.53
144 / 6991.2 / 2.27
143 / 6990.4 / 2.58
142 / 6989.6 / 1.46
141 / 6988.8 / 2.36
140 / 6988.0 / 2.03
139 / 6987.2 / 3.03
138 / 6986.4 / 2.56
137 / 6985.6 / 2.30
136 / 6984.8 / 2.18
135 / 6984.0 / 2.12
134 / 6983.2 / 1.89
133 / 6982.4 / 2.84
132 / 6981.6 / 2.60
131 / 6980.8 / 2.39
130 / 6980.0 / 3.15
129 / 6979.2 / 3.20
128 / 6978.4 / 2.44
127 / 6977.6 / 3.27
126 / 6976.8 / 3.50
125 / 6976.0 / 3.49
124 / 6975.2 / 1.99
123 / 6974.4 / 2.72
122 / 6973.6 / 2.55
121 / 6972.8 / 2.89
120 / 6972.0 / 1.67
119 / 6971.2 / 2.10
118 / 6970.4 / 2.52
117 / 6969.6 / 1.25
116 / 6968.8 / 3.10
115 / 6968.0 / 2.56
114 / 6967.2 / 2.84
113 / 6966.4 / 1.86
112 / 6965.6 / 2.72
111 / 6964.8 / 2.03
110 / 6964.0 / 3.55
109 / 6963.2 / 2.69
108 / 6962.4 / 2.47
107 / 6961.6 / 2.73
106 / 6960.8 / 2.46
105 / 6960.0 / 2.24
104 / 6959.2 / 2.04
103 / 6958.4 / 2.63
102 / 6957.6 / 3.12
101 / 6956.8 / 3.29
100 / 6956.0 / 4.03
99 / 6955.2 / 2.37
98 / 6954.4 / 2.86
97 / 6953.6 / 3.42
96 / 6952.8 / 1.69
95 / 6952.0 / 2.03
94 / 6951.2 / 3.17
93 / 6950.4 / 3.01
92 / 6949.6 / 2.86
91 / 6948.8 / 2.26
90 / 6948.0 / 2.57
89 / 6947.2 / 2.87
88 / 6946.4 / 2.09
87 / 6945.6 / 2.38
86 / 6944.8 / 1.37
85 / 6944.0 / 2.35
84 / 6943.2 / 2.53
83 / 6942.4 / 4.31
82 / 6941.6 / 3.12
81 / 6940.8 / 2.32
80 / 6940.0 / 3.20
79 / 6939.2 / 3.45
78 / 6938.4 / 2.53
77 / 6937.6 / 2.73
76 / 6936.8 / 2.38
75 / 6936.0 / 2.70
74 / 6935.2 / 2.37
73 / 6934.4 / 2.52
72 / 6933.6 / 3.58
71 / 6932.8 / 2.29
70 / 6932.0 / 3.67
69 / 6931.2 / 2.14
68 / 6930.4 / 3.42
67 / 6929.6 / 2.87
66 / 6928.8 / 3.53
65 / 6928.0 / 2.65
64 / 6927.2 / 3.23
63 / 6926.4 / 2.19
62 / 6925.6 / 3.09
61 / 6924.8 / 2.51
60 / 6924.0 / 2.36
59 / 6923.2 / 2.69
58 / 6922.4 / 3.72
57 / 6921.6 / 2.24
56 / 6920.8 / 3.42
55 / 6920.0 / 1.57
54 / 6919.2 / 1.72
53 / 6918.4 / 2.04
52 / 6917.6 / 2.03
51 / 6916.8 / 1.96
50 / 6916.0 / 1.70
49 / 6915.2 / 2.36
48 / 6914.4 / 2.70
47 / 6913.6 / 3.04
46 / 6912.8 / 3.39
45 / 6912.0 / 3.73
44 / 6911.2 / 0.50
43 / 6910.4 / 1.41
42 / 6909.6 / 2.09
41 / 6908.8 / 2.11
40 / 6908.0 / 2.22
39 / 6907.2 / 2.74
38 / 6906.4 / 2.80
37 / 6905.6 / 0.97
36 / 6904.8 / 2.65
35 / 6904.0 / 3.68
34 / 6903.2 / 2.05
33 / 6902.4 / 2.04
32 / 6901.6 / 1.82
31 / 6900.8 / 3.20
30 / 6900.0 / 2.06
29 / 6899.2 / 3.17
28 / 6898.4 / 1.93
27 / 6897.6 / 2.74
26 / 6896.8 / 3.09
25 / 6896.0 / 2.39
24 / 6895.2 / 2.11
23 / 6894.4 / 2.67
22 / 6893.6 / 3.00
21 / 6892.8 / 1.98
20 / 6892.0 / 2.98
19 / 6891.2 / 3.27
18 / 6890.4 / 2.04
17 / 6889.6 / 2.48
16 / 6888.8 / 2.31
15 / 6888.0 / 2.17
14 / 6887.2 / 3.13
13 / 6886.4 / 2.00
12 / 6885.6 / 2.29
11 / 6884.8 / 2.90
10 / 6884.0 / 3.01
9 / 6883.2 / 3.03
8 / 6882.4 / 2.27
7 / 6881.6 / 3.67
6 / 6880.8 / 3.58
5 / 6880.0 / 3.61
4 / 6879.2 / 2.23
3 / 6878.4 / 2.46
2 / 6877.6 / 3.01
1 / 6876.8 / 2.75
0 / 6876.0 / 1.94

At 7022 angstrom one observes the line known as Halpha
